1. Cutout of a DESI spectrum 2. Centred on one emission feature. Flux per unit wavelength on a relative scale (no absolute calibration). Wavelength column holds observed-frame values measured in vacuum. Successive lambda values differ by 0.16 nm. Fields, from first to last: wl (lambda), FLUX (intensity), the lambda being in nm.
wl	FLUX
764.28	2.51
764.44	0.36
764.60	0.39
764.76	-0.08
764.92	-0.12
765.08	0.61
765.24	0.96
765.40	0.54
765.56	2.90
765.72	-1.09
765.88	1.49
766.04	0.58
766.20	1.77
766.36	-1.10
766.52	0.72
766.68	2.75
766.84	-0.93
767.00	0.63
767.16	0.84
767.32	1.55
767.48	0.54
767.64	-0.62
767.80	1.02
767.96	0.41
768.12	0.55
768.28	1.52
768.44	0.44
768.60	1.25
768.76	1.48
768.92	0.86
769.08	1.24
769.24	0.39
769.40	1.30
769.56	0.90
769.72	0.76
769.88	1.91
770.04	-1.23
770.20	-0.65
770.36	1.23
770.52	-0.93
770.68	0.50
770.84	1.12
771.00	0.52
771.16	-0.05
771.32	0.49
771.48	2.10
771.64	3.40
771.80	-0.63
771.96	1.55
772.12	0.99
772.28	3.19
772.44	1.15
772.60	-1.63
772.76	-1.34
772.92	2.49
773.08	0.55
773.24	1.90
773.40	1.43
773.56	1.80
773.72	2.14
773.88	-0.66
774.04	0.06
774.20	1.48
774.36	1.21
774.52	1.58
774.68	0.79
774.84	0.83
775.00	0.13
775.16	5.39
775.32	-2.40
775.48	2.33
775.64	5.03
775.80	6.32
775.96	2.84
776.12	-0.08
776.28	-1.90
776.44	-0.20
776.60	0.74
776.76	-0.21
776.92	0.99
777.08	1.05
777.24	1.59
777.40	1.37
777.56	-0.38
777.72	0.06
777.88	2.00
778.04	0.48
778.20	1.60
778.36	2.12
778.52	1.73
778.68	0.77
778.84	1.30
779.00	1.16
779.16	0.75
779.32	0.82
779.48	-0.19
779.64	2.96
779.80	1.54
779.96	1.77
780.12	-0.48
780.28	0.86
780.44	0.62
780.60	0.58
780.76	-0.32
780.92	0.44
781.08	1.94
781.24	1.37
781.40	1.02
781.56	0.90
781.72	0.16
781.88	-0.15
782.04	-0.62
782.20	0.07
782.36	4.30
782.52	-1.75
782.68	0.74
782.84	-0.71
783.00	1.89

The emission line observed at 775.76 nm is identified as Halpha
